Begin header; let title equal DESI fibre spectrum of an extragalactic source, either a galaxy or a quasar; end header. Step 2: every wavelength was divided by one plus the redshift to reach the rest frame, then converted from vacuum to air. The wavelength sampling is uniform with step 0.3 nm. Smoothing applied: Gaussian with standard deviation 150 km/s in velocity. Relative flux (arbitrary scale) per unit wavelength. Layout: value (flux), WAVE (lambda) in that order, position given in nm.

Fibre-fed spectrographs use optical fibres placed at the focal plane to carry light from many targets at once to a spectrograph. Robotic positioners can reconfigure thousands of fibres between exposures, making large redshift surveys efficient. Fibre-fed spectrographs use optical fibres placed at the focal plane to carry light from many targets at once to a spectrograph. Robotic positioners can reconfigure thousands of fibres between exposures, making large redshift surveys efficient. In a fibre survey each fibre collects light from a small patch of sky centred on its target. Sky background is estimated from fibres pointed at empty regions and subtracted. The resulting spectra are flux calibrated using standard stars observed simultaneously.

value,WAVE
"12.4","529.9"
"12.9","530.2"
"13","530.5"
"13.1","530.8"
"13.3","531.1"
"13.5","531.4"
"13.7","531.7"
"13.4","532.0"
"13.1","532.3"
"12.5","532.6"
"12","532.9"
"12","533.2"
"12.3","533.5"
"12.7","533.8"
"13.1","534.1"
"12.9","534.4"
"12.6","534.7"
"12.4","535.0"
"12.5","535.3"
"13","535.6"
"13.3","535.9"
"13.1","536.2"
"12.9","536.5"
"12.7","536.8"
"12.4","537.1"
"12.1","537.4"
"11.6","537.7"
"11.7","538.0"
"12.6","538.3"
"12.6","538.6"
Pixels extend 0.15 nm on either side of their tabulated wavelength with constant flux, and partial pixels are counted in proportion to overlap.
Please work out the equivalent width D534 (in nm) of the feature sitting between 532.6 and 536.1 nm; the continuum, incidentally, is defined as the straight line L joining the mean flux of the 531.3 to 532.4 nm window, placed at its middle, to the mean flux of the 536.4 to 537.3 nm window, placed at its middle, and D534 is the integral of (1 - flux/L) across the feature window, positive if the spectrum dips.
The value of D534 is 0.109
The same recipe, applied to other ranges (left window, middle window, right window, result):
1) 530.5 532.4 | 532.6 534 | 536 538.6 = 0.08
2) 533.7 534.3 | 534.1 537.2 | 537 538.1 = -0.09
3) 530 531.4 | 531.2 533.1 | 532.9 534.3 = -0.03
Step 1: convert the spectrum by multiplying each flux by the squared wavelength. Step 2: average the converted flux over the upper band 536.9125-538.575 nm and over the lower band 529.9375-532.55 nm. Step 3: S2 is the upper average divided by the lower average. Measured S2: 0.94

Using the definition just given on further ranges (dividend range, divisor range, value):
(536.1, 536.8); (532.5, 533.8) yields 1.07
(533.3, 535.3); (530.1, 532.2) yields 0.96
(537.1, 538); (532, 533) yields 0.96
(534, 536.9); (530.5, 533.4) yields 1.01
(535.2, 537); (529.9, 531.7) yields 1.00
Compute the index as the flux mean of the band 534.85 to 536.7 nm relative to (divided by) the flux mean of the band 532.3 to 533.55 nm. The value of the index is 1.0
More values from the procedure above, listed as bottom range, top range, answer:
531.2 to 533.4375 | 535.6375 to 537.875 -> 0.98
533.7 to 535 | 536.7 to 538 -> 0.95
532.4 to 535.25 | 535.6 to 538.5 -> 1.00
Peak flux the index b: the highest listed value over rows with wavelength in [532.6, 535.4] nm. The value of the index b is 13.1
